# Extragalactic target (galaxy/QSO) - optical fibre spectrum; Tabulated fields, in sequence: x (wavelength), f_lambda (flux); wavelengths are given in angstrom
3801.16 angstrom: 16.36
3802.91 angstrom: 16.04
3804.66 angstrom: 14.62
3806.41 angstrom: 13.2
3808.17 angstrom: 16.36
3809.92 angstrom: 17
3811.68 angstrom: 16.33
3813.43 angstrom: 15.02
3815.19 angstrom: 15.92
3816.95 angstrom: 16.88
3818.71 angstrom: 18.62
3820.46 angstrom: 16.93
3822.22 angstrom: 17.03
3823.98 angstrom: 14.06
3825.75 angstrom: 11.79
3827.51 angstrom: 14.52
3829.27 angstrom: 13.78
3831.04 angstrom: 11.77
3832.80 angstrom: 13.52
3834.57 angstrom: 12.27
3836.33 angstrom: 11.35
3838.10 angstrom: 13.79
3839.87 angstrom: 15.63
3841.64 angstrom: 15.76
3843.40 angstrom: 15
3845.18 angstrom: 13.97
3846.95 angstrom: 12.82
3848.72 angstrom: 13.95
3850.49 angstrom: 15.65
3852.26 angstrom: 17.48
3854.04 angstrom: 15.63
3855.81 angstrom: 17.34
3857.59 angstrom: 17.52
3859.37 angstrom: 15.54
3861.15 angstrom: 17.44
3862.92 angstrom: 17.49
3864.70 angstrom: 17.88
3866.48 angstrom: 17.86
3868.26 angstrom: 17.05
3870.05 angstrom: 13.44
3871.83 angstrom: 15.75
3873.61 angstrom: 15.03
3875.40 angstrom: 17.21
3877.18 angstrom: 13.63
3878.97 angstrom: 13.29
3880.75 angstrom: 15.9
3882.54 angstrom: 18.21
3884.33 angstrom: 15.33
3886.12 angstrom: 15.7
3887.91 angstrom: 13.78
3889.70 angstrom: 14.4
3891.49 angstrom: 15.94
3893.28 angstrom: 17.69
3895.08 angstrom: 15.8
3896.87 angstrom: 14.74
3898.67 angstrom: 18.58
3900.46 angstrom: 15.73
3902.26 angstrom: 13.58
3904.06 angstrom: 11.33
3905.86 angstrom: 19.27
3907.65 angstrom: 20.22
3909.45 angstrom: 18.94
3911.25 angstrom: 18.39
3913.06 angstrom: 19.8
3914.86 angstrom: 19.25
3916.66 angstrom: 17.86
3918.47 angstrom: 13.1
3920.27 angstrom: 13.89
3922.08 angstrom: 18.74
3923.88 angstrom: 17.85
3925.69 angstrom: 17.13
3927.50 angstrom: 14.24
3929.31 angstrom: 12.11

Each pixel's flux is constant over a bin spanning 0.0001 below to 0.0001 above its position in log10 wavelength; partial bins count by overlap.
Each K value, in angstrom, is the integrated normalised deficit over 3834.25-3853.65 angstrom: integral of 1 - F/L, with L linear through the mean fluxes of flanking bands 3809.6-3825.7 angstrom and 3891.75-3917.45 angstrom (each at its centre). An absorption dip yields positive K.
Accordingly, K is 2.4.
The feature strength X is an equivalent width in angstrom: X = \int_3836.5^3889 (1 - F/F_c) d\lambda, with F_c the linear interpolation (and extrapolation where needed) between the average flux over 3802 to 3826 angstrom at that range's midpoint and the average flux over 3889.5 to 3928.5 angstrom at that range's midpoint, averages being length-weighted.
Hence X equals 2.03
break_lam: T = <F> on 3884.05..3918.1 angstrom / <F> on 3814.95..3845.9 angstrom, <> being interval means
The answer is 1.14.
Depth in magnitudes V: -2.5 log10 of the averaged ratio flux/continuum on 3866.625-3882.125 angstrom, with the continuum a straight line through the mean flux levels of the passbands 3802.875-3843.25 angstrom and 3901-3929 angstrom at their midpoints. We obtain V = 0.04 mag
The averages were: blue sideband 14.9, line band 15.4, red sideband 16.8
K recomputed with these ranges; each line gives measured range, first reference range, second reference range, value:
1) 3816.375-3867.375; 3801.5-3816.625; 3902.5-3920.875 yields 2.66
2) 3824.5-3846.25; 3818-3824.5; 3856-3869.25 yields 4.28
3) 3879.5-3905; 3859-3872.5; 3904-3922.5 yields 2.52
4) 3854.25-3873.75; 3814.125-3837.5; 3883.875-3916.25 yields -1.28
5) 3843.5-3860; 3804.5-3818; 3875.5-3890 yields -0.10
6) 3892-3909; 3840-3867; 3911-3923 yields 0.54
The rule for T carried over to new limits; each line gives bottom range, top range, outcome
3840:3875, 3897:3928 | 1.06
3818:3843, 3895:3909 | 1.14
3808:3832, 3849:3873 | 1.07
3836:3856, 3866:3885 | 1.05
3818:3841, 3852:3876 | 1.17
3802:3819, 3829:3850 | 0.86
